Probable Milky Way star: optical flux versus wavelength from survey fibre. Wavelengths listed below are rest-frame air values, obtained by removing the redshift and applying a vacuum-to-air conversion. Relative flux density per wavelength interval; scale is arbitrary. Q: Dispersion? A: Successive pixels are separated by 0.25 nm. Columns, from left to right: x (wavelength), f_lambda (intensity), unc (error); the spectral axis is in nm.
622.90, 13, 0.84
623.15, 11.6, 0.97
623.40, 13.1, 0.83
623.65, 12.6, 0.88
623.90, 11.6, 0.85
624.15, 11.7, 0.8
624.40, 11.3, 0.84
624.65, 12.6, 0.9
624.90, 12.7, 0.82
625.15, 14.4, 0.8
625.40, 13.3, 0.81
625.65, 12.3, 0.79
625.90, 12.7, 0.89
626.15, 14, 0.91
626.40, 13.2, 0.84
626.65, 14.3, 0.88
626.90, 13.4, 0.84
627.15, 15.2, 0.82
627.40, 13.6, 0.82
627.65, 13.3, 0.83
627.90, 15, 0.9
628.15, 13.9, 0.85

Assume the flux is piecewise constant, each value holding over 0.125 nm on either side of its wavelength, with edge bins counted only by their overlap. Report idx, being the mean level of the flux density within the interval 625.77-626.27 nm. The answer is 13.3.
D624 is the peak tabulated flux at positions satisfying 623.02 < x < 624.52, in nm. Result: 13.1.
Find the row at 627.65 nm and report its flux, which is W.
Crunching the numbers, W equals 13.3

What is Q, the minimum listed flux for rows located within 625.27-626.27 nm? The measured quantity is 12.3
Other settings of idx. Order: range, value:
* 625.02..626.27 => 13.3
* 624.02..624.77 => 11.9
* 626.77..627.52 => 14.1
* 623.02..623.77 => 12.4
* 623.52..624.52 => 11.8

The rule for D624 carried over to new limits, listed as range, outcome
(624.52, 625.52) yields 14.4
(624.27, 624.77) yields 12.6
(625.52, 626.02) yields 12.7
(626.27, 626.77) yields 14.3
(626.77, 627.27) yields 15.2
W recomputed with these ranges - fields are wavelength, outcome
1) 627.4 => 13.6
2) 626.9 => 13.4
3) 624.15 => 11.7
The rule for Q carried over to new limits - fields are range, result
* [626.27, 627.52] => 13.2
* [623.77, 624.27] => 11.6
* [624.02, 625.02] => 11.3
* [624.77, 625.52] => 12.7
